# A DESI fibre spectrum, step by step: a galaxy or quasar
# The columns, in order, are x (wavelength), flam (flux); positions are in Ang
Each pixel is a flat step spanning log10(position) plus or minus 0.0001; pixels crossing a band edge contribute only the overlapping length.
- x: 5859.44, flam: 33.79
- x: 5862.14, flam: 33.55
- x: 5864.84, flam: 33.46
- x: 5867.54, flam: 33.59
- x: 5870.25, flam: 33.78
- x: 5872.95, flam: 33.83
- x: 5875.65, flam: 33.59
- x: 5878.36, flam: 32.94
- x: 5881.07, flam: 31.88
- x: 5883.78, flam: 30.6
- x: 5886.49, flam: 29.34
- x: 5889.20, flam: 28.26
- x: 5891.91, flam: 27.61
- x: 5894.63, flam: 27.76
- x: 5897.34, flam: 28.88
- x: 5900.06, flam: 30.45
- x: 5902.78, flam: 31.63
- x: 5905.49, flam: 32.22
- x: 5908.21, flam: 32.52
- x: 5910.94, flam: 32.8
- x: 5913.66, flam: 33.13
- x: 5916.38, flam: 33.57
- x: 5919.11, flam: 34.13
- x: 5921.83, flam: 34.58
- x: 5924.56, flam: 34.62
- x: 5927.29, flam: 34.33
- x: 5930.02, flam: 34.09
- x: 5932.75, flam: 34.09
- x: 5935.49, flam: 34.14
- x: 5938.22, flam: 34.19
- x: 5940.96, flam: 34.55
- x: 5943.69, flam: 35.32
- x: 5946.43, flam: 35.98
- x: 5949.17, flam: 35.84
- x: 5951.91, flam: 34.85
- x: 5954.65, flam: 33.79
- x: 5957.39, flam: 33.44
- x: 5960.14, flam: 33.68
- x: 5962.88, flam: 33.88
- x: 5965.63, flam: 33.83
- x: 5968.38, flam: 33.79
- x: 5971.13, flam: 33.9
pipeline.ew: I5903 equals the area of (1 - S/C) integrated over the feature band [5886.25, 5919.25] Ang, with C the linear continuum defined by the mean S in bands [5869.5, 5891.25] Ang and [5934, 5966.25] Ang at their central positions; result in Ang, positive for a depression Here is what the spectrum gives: 1.7 Ang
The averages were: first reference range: 31.6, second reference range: 34.5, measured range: 30.9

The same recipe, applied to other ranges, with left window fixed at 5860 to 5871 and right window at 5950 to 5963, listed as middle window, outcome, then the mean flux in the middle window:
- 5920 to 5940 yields -0.2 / 34.3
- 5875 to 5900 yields 2.7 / 30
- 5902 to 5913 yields 0.5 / 32.4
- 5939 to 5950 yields -0.4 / 35.3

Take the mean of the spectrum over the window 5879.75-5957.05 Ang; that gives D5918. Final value 32.7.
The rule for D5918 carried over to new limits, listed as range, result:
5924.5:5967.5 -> 34.4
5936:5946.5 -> 34.8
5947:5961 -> 34.4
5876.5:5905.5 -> 30.1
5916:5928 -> 34.3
